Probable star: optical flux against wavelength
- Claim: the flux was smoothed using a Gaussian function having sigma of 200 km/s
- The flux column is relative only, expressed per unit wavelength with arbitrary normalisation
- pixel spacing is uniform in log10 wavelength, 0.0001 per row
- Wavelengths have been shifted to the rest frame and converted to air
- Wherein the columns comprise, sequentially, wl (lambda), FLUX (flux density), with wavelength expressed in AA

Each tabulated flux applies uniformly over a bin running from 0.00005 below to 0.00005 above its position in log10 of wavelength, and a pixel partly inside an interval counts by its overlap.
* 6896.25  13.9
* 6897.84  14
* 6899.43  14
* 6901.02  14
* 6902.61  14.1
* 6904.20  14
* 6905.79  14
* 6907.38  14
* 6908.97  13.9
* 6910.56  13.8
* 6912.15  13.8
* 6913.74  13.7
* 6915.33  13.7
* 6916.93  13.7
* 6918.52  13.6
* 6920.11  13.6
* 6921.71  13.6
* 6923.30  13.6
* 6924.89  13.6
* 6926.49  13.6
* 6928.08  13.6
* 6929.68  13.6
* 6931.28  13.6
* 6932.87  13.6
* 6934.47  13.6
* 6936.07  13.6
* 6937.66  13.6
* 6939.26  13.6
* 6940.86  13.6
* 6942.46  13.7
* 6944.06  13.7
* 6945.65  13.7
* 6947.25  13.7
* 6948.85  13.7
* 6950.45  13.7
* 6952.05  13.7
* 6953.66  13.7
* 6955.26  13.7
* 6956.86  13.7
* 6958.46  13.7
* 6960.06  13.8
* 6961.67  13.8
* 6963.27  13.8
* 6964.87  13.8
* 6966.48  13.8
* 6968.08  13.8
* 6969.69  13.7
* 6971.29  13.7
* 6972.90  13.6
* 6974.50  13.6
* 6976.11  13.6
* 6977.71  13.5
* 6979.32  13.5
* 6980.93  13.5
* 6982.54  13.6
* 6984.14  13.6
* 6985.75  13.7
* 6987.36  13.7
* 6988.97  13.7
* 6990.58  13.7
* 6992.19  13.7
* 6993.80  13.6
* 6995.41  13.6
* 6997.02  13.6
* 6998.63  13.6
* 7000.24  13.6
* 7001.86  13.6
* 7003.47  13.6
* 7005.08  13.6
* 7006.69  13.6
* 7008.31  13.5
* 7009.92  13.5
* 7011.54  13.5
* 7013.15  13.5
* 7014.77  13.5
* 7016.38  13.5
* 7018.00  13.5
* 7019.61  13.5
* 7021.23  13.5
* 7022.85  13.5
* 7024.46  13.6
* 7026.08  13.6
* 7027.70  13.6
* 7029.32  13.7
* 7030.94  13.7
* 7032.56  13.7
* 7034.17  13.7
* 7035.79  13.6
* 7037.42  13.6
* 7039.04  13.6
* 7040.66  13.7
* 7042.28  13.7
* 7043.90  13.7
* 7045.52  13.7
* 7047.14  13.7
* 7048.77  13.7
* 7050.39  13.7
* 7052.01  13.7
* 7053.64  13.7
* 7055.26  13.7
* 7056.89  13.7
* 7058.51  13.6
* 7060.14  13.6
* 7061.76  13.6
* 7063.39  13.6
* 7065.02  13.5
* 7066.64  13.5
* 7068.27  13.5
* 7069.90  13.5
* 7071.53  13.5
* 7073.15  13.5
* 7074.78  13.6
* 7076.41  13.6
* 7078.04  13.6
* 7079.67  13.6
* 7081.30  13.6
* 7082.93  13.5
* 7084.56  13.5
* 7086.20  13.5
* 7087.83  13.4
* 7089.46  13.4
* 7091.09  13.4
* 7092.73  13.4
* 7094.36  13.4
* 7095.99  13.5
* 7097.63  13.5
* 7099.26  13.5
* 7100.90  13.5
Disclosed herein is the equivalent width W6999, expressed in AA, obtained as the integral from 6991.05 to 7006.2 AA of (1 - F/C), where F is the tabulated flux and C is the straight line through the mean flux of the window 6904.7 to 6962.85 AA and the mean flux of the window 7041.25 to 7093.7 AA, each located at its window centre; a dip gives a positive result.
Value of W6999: 0.0 AA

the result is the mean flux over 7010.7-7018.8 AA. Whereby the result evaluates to 13.5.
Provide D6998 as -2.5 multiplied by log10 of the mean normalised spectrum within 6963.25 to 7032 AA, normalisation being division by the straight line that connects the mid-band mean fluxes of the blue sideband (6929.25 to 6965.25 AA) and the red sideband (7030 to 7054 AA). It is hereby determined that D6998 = 0.01 mag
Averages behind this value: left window 13.7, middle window 13.6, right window 13.7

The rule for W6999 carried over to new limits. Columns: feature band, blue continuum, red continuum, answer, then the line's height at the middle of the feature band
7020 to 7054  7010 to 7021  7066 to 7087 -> -0.4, 13.5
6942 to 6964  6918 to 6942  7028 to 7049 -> -0.2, 13.6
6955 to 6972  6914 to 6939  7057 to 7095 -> -0.2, 13.6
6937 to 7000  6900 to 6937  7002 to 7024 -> -0.2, 13.6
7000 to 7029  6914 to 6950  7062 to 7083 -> 0.1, 13.6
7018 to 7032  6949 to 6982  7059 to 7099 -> 0.0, 13.6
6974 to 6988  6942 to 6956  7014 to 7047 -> 0.1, 13.7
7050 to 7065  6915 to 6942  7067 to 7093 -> -0.1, 13.5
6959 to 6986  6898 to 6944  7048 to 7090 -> 0.0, 13.7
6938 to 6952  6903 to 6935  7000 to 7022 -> 0.0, 13.7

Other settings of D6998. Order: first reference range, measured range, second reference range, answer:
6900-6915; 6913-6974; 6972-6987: 0.01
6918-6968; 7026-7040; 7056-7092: -0.01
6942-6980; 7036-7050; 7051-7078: 0.00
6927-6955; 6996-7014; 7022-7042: 0.01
